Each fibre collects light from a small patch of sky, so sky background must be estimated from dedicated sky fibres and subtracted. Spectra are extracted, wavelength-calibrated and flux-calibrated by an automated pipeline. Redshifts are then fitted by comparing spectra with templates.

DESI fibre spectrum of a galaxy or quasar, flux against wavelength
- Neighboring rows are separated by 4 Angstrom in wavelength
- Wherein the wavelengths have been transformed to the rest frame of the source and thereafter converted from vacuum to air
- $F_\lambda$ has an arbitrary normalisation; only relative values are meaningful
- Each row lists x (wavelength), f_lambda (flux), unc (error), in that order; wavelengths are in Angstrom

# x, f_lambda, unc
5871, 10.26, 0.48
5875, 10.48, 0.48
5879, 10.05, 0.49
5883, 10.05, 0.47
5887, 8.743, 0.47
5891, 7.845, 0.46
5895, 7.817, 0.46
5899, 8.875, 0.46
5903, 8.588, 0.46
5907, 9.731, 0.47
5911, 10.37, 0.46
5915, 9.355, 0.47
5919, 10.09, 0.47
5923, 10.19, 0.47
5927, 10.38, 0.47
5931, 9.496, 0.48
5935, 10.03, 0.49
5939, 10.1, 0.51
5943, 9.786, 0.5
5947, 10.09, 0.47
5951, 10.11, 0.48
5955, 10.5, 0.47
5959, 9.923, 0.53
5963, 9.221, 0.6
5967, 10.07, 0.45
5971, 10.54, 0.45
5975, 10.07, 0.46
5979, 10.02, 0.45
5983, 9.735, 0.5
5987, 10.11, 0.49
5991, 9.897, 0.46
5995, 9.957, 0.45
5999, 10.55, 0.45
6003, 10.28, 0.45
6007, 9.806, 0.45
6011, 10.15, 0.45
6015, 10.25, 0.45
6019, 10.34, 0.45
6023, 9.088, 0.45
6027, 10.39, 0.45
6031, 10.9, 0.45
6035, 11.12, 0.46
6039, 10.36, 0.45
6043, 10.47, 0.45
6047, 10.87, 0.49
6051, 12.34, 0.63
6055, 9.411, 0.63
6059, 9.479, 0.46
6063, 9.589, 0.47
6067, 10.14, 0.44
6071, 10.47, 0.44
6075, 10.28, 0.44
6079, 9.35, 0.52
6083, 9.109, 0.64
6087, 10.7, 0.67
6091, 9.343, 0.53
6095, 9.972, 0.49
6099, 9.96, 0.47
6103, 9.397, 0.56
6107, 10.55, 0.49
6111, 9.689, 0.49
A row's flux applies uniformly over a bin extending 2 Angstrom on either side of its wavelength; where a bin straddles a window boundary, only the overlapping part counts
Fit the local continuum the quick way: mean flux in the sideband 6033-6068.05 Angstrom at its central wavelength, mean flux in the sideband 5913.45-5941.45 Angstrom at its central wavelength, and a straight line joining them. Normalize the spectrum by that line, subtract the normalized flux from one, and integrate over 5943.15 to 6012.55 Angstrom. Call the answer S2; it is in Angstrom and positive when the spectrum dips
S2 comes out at 0.7 Angstrom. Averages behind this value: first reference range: 9.96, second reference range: 10.4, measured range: 10.1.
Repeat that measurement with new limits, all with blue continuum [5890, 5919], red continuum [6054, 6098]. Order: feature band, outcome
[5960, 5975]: -1.00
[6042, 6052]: -1.55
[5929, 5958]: -2.46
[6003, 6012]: -0.49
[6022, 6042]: -1.70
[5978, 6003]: -1.66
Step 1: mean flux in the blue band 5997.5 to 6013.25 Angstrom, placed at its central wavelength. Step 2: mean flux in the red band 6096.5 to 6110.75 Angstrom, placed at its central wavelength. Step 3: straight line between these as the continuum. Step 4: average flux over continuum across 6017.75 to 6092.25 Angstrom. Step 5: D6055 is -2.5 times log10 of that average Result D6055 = -0.02 mag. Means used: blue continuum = 10.2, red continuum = 9.93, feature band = 10.2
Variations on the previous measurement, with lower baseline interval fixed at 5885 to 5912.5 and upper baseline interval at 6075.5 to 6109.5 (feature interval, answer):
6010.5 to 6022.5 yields -0.08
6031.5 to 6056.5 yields -0.13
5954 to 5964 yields -0.09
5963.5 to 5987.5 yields -0.09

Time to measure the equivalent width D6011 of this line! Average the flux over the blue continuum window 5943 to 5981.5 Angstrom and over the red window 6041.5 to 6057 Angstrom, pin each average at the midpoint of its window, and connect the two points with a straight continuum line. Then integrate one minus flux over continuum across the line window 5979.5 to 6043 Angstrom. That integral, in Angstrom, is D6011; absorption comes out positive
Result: 1.58 Angstrom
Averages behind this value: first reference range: 10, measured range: 10.2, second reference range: 10.8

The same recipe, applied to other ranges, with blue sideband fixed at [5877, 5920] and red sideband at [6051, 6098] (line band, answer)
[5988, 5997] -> -0.3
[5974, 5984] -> -0.4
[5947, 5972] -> -1.6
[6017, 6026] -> -0.1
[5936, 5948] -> -0.8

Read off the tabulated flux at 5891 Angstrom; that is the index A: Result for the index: 7.845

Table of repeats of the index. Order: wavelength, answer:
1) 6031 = 10.9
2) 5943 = 9.786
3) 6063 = 9.589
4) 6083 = 9.109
